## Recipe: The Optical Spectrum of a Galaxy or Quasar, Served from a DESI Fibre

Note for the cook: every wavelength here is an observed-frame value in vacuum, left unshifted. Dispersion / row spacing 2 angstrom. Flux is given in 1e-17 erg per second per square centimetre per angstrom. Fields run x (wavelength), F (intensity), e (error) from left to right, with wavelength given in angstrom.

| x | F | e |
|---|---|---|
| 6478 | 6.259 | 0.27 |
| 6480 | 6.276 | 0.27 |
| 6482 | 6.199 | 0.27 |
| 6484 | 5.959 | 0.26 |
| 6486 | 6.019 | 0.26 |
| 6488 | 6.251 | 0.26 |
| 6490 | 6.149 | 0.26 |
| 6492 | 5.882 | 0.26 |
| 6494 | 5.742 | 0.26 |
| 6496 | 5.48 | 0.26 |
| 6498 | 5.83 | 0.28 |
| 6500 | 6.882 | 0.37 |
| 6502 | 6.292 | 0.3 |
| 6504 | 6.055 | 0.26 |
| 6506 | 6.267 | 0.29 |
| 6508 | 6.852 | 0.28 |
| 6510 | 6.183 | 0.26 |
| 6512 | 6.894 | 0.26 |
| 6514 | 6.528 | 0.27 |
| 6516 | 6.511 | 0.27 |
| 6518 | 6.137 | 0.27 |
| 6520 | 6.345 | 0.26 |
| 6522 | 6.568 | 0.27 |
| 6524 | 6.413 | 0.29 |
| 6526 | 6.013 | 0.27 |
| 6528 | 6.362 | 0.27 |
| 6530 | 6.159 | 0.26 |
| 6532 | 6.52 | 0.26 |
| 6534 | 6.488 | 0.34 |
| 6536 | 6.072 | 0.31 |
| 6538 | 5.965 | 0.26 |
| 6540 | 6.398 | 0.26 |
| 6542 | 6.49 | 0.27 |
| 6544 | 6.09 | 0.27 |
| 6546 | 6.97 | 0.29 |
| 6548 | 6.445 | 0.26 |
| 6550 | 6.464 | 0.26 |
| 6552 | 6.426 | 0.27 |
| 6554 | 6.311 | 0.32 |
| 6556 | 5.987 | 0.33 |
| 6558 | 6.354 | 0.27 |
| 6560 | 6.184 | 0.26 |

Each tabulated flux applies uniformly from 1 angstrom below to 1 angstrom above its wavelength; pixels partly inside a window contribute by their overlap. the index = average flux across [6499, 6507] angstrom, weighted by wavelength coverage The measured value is 6.37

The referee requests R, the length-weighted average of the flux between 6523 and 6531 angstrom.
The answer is 6.24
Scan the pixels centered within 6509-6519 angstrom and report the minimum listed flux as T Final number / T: 6.137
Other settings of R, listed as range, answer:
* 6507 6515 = 6.61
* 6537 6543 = 6.28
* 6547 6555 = 6.41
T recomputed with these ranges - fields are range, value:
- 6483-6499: 5.48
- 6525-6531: 6.013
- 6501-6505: 6.055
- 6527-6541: 5.965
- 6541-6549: 6.09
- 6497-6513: 5.83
